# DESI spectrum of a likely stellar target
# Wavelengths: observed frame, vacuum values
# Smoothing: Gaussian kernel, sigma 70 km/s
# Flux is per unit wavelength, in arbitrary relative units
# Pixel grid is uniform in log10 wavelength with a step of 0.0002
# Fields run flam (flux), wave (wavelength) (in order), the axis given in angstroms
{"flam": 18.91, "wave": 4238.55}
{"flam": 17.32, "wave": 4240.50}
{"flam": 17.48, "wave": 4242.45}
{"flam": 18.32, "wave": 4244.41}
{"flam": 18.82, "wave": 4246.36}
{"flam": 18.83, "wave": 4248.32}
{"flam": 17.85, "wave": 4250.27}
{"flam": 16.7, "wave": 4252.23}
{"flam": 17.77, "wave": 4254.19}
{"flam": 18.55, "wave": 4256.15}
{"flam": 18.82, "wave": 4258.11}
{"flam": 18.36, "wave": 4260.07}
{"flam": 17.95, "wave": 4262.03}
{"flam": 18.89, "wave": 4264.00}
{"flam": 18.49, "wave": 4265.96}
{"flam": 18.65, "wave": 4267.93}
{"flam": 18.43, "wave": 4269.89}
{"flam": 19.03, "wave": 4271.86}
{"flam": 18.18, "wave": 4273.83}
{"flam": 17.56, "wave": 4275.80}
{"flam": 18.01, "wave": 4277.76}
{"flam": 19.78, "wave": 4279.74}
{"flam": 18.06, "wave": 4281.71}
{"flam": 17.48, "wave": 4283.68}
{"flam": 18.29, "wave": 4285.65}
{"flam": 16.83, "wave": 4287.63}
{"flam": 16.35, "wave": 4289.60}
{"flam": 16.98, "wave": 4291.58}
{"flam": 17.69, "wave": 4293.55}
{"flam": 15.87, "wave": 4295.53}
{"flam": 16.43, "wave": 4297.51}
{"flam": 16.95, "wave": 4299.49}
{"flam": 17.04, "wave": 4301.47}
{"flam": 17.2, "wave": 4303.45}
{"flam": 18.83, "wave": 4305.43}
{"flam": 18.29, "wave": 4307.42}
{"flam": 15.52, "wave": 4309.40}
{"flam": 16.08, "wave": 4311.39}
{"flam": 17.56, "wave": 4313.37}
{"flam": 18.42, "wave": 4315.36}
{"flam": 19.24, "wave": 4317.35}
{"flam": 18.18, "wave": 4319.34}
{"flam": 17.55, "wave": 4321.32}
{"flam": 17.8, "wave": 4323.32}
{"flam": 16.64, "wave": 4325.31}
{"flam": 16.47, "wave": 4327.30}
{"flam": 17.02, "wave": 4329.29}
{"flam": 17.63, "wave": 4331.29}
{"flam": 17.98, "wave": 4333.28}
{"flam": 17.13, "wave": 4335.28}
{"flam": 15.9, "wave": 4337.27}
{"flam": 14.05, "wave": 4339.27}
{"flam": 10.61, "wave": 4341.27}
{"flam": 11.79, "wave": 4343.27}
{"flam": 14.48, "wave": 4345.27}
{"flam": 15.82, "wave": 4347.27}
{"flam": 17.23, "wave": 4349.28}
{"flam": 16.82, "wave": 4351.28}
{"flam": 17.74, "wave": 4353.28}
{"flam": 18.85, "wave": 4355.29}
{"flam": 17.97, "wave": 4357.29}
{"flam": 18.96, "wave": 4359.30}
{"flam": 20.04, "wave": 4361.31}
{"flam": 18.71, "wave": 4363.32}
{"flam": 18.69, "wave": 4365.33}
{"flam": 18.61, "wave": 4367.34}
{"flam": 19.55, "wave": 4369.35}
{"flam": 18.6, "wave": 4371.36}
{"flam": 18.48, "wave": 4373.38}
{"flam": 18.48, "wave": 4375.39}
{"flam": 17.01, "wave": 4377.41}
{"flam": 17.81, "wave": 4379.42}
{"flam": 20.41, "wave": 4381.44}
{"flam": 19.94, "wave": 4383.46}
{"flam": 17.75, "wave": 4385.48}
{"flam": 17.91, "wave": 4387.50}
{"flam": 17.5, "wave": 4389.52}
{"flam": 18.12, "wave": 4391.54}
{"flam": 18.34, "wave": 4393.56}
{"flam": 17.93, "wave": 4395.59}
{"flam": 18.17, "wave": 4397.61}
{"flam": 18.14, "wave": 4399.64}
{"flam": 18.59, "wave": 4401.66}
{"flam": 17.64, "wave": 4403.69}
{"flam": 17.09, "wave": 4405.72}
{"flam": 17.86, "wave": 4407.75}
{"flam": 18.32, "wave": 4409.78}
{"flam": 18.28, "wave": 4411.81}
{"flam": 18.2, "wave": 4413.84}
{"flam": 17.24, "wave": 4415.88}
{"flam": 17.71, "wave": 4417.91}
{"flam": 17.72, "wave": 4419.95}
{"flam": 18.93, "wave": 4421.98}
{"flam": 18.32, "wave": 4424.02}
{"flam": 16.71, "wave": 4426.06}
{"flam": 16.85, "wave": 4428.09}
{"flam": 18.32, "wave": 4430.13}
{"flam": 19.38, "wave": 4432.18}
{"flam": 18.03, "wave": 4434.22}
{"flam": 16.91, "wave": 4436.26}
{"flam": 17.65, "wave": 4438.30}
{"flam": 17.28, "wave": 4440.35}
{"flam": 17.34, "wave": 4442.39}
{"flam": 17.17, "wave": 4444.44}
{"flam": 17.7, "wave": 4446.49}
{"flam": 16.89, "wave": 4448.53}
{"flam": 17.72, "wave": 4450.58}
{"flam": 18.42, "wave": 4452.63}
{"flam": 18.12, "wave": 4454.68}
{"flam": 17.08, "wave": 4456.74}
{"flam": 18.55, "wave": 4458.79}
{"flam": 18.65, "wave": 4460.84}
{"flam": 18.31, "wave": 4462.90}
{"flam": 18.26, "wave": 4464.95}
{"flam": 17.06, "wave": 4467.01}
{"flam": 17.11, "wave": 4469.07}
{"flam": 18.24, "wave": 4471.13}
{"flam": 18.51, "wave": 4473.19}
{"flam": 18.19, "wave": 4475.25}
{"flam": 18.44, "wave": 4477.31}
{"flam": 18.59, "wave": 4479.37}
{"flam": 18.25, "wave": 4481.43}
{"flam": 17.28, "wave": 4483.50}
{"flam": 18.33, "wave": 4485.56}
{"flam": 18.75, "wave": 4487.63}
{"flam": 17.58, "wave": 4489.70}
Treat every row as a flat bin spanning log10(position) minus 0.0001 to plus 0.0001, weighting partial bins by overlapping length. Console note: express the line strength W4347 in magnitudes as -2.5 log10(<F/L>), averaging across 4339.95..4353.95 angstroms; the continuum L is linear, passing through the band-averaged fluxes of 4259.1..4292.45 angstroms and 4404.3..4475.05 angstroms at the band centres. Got 0.207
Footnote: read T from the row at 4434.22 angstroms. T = 18.03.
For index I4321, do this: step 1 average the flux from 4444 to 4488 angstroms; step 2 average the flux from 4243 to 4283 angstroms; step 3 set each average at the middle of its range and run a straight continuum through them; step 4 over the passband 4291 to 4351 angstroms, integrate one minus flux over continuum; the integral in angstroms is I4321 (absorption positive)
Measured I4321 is 5.4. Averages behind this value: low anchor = 18.3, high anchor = 18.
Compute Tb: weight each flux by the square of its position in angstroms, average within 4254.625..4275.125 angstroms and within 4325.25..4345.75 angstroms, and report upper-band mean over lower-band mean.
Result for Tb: 0.86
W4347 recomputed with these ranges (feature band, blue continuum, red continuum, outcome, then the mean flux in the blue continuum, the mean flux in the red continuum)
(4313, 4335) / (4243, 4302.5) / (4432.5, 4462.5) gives 0.01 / 17.9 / 17.7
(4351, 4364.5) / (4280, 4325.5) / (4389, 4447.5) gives -0.05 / 17.4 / 17.8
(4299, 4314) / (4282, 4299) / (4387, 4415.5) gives 0.00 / 17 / 18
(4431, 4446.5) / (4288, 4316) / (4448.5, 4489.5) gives 0.01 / 17.1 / 18.1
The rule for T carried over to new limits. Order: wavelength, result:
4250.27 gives 17.85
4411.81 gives 18.28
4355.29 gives 18.85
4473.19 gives 18.51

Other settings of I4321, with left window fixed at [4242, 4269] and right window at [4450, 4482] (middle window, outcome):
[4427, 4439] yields 0.2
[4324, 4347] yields 3.5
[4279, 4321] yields 1.8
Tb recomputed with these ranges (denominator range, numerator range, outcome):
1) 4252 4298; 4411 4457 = 1.07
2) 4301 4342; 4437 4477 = 1.12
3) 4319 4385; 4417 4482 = 1.08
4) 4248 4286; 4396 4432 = 1.05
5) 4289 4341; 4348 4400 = 1.11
